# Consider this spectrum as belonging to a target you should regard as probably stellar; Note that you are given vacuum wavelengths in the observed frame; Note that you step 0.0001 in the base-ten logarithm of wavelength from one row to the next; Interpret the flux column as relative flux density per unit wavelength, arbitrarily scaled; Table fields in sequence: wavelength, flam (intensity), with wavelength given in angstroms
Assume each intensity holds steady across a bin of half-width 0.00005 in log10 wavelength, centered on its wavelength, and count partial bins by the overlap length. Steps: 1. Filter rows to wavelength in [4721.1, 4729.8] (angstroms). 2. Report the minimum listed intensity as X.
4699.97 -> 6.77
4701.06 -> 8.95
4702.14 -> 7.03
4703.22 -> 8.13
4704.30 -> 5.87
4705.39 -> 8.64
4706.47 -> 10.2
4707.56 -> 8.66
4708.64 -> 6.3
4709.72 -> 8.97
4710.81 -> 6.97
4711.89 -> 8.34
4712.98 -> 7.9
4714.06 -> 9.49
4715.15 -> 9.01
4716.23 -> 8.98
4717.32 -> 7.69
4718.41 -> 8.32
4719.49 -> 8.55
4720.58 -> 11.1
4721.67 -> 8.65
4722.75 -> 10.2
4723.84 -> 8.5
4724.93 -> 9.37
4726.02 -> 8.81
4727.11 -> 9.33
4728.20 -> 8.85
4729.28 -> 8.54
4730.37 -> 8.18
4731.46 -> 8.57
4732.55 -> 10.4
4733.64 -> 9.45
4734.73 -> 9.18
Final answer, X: 8.5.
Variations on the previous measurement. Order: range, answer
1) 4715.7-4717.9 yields 7.69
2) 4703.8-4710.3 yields 5.87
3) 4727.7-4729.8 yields 8.54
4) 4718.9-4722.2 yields 8.55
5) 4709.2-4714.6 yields 6.97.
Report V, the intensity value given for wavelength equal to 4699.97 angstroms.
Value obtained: 6.77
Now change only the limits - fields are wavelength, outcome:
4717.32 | 7.69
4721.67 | 8.65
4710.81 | 6.97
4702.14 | 7.03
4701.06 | 8.95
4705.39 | 8.64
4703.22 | 8.13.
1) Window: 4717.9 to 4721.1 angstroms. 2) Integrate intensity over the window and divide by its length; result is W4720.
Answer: 9.33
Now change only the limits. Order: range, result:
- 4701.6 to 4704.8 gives 7.04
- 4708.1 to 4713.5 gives 7.7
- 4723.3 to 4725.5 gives 8.92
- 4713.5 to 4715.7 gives 9.26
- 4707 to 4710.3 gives 7.97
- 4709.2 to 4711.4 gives 7.97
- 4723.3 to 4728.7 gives 8.96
